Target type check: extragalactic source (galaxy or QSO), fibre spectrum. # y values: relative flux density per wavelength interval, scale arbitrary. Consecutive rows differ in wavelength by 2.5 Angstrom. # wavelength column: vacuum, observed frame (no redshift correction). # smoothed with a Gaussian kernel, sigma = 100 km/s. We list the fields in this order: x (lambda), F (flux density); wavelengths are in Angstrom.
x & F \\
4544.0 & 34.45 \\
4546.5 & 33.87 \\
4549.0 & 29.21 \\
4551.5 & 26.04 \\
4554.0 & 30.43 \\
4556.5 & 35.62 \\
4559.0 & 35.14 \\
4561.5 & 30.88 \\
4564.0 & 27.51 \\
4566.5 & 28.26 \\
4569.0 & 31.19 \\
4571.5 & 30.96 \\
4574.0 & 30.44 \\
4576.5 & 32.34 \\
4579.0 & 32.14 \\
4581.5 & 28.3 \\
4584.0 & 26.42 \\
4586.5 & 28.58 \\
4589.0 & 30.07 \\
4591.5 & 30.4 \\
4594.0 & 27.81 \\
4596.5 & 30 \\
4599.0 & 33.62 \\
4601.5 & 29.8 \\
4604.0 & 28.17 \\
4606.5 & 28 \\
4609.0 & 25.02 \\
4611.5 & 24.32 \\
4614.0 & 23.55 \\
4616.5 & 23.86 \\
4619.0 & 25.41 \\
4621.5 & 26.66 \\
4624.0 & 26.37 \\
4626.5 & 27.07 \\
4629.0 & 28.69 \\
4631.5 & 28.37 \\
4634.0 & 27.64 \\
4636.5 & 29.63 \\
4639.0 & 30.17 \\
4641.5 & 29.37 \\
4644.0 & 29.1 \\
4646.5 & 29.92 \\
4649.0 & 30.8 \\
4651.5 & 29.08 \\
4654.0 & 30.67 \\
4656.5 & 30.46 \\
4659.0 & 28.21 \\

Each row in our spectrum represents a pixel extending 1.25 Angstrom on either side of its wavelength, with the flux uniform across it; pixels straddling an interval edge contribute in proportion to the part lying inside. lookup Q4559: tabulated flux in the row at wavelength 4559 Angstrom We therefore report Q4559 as 35.14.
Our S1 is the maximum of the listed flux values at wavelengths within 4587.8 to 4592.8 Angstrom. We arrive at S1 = 30.4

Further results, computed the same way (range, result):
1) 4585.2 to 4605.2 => 33.62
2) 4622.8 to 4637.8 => 29.63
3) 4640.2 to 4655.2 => 30.8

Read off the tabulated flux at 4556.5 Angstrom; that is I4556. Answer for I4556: 35.62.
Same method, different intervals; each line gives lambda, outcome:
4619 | 25.41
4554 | 30.43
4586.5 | 28.58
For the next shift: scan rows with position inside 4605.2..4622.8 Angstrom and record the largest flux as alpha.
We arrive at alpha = 28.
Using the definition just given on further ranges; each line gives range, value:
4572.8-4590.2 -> 32.34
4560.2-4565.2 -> 30.88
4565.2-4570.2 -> 31.19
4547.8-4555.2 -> 30.43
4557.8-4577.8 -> 35.14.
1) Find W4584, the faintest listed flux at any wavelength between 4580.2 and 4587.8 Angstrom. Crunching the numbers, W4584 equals 26.42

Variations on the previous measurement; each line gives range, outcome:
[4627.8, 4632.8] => 28.37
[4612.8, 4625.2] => 23.55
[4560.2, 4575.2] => 27.51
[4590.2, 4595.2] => 27.81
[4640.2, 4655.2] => 29.08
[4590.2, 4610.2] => 25.02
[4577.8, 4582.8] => 28.3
